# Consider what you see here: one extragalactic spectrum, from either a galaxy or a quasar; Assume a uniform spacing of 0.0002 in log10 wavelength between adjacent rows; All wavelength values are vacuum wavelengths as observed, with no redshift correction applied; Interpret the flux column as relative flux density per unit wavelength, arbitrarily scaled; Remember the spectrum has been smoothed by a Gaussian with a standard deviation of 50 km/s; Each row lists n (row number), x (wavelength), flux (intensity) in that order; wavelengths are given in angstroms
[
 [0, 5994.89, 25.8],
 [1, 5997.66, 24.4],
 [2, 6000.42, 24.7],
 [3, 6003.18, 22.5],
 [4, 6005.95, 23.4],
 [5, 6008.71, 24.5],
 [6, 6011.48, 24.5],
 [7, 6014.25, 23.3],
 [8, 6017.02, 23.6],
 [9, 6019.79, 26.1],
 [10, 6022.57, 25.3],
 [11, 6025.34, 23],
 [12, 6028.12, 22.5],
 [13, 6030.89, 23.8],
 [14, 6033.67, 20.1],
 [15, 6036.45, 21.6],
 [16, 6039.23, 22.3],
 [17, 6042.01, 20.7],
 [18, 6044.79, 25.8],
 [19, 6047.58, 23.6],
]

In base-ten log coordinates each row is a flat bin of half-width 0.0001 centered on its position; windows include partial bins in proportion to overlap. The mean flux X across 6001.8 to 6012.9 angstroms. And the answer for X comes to 23.7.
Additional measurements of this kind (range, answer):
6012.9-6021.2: 24.3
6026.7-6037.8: 22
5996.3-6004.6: 23.9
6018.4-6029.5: 24.2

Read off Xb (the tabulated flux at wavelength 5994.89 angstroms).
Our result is 25.8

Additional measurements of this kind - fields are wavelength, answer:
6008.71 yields 24.5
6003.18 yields 22.5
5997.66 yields 24.4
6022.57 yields 25.3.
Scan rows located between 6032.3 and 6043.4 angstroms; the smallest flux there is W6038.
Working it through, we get 20.1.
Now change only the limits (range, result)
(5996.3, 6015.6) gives 22.5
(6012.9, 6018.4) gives 23.3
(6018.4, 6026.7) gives 23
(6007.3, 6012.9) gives 24.5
